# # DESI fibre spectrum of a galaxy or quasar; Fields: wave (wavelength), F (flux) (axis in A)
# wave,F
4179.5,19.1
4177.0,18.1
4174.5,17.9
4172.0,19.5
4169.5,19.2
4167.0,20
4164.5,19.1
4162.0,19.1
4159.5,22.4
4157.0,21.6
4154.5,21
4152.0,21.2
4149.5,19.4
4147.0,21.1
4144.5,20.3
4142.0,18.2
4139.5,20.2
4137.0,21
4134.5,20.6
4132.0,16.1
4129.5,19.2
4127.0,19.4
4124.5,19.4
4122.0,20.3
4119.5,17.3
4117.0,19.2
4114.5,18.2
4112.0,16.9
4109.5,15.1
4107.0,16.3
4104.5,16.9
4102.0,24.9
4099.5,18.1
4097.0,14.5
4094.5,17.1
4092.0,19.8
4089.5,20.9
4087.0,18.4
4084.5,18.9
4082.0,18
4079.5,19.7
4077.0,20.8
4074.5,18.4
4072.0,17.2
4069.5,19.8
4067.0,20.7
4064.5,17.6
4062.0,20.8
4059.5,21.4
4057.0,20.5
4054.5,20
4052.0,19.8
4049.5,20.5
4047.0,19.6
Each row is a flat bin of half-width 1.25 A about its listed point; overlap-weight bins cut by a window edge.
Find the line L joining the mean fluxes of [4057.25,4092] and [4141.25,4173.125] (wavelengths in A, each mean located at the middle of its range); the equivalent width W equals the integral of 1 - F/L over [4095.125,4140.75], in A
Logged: 3.1 A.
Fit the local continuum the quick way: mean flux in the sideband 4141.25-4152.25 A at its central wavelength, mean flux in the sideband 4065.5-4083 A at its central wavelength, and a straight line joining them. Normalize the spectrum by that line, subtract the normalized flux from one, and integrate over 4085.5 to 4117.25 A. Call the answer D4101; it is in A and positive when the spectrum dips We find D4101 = 2.2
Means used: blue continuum 19.2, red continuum 20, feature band 18.2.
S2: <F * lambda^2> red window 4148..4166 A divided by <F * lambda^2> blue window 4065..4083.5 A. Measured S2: 1.1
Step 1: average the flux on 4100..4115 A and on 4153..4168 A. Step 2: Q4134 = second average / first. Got 1.14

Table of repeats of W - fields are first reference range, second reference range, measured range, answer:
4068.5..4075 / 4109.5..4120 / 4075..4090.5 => -1.0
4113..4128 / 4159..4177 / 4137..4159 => -1.5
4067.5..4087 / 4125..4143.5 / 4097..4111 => 0.9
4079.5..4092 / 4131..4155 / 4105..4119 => 1.7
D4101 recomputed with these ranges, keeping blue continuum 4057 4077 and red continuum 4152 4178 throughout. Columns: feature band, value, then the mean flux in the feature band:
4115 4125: 0.39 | 19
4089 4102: 0.72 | 18.6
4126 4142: 0.37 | 19.3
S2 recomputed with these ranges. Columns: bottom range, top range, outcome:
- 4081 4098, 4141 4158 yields 1.15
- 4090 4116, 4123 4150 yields 1.11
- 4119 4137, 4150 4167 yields 1.09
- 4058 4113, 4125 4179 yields 1.09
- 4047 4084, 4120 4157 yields 1.05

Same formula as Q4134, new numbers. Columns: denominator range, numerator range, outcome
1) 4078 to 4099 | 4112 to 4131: 1.02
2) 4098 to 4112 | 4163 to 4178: 1.05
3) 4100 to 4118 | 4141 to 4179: 1.09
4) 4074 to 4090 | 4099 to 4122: 0.95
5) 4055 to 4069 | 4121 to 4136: 0.95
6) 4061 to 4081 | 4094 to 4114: 0.91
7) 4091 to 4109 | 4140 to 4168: 1.12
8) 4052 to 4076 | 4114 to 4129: 0.97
